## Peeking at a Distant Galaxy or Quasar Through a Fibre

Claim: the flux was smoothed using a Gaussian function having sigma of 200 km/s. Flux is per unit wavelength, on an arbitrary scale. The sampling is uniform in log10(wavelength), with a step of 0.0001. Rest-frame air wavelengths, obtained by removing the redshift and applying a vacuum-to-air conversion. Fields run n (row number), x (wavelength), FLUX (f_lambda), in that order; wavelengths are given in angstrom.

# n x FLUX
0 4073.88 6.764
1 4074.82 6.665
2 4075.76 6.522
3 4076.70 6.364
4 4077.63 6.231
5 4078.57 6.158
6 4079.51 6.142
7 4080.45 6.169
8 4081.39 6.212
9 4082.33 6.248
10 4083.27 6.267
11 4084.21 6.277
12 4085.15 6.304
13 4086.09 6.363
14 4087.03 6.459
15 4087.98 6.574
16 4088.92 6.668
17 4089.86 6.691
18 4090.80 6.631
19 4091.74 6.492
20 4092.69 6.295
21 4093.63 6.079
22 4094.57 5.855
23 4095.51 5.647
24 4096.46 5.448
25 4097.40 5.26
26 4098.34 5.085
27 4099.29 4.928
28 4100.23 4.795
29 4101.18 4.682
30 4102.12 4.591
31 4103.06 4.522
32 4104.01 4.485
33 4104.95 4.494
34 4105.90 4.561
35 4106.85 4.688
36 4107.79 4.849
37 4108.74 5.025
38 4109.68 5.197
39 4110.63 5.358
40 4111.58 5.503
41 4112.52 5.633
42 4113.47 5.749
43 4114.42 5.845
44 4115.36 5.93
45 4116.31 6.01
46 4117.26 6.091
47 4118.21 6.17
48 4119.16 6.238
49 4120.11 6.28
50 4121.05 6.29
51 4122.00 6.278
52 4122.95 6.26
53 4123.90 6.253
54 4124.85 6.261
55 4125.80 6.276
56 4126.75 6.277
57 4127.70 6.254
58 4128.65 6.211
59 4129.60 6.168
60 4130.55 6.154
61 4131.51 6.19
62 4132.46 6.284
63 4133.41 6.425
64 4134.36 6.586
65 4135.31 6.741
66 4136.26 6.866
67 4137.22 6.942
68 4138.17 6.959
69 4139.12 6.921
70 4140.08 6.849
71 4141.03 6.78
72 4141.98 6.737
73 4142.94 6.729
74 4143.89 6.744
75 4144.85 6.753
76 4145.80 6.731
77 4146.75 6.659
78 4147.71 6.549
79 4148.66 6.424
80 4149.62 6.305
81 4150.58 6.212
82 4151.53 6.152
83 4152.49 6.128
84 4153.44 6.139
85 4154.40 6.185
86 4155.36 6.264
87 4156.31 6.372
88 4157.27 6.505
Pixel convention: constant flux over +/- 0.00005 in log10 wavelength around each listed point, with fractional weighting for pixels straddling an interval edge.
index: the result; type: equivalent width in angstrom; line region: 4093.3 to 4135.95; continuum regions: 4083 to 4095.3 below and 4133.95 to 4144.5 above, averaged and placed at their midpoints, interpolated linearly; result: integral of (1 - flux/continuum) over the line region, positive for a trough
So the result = 5.9 angstrom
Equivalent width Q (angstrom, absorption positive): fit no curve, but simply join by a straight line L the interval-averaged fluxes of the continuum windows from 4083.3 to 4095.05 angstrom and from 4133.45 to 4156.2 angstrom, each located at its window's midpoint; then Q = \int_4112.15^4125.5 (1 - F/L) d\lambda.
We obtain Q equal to 0.8 angstrom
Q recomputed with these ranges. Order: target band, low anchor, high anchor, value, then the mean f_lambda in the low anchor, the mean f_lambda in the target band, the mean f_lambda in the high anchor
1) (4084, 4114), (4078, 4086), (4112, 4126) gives 3.12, 6.23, 5.53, 6.1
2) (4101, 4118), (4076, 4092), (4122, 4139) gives 3.18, 6.37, 5.2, 6.42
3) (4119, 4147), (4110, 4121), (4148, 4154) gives -2.02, 5.9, 6.51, 6.24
